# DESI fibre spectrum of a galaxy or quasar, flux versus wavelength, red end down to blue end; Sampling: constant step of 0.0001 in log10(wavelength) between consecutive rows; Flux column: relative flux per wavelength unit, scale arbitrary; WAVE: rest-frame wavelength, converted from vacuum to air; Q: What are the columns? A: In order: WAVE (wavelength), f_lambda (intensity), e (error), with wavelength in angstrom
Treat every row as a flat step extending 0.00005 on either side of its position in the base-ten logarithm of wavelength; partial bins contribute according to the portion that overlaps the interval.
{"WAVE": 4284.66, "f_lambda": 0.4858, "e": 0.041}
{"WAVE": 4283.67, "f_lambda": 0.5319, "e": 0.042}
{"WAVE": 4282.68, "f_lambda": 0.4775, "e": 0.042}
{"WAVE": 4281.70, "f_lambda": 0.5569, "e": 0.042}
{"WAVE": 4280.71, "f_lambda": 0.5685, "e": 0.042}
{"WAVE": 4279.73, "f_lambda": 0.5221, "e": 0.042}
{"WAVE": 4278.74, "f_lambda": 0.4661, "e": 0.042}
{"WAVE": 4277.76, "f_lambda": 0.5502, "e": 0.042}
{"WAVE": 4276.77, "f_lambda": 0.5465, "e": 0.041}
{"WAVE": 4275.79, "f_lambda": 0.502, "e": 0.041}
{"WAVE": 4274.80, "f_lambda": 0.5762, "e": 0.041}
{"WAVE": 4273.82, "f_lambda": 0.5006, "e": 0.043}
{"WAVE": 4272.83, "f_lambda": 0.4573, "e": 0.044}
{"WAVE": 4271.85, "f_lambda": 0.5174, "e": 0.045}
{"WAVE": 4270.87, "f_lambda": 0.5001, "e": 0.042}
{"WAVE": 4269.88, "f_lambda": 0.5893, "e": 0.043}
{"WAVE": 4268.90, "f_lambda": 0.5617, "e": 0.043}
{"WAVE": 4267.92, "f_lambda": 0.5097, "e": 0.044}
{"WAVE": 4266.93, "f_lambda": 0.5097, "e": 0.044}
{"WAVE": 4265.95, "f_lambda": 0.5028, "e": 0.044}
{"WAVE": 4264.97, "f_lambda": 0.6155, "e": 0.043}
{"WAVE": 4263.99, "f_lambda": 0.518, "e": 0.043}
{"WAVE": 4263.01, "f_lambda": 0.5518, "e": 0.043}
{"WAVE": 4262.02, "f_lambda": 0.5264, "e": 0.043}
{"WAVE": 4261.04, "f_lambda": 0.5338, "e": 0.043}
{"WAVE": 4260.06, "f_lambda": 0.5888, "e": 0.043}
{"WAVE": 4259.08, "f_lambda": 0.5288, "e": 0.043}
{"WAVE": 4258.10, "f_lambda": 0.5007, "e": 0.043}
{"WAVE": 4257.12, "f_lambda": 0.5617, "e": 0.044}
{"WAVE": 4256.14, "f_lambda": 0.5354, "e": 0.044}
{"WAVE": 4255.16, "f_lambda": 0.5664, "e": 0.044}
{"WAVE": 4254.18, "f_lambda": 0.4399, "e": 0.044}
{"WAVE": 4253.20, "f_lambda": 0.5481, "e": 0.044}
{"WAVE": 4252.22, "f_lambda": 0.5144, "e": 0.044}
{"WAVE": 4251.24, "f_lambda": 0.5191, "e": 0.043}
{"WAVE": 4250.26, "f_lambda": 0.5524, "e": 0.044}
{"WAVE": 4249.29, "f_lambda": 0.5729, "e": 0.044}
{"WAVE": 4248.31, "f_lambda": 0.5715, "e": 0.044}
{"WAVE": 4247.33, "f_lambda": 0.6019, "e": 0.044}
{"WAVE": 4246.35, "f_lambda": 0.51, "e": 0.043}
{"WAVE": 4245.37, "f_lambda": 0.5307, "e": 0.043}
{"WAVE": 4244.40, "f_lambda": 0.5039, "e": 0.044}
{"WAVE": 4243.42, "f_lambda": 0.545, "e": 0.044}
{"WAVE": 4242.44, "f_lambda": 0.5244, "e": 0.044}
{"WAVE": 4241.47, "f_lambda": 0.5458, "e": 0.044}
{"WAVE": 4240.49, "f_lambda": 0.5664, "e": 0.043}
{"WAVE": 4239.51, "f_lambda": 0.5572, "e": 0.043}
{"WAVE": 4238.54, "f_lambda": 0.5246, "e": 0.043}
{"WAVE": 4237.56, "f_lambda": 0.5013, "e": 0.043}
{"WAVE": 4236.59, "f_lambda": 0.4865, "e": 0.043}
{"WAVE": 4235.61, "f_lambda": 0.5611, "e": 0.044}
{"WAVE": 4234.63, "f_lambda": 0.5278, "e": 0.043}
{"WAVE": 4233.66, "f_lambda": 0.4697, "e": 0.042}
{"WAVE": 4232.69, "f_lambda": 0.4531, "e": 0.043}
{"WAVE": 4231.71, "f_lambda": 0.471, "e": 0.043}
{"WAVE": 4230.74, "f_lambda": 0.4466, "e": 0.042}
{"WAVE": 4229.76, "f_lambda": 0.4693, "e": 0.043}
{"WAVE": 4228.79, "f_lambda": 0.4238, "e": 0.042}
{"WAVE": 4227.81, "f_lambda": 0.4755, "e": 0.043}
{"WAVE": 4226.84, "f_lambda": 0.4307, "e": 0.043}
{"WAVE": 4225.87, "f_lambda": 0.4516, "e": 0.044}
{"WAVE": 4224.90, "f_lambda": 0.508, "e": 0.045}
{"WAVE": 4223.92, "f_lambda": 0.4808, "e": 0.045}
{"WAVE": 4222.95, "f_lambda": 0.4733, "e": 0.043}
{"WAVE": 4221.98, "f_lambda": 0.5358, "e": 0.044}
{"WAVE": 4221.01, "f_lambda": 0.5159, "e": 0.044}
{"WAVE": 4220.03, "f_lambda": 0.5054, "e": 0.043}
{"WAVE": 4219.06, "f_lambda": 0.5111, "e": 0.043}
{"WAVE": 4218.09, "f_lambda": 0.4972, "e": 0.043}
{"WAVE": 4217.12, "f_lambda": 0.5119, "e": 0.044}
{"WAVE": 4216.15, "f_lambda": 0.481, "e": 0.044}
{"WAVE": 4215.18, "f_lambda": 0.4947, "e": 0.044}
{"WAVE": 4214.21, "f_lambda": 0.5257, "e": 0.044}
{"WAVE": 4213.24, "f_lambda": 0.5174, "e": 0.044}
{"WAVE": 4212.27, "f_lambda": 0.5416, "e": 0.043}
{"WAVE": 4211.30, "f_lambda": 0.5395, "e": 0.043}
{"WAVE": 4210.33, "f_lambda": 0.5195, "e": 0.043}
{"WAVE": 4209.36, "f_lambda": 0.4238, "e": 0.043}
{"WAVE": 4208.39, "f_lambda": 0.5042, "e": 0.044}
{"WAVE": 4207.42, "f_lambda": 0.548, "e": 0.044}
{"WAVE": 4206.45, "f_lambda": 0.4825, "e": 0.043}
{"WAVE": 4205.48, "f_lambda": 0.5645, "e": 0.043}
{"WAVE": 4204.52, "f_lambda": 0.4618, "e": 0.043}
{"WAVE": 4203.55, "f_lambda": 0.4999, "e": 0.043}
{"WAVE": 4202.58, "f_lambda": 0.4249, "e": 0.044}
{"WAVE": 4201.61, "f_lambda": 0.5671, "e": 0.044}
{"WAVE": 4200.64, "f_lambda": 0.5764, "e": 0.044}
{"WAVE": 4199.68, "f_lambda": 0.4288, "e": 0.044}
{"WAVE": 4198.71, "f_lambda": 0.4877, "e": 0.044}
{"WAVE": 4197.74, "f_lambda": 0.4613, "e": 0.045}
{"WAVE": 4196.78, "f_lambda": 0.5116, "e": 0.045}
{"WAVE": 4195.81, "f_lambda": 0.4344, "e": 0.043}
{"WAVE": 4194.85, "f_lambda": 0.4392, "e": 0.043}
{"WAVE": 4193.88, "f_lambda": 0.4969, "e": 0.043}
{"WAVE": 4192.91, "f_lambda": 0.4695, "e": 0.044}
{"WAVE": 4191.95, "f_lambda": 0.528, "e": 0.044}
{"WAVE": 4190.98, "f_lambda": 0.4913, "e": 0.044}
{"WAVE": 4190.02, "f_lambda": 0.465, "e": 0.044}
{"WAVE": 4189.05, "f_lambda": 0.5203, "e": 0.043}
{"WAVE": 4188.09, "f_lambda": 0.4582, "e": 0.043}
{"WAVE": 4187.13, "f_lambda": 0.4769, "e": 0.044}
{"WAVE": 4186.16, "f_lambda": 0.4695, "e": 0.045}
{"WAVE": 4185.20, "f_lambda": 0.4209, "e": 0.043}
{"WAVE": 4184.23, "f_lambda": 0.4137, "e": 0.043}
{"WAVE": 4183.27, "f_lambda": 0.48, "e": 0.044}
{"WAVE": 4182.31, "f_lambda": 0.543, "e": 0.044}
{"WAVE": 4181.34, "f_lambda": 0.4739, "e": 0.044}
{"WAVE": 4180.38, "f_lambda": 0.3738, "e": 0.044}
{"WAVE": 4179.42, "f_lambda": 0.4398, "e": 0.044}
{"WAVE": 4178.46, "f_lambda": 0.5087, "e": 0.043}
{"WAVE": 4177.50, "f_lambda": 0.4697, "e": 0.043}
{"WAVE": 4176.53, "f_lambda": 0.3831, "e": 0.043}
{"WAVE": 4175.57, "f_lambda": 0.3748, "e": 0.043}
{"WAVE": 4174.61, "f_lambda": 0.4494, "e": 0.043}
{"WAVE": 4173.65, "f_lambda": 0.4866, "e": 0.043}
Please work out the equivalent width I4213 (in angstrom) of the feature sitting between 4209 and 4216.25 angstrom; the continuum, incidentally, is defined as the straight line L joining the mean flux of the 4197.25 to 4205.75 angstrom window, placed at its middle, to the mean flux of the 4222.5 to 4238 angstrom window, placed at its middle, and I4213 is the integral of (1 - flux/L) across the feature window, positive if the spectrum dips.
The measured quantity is -0.3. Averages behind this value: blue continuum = 0.496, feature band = 0.508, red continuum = 0.477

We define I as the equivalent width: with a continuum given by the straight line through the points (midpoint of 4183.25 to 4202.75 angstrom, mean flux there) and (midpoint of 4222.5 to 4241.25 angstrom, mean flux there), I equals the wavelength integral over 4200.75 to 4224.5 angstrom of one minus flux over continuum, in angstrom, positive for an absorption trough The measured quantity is -1.1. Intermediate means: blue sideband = 0.478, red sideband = 0.489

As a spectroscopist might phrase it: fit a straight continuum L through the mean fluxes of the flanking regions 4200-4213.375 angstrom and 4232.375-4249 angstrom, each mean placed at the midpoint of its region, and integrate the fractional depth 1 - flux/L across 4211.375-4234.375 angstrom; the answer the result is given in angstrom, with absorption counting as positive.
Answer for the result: 1.41 angstrom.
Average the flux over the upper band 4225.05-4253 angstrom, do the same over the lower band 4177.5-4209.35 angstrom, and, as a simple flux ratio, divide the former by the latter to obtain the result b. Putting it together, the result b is 1.1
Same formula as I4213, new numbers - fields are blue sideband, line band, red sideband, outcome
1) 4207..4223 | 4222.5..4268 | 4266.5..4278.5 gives 0.1 angstrom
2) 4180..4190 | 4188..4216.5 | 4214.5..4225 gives -0.8 angstrom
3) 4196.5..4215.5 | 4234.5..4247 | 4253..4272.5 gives -0.2 angstrom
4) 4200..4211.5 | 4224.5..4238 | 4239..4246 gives 1.3 angstrom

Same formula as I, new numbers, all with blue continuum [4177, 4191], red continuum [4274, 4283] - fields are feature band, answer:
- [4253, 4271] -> -0.62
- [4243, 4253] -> -0.65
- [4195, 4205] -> -0.15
